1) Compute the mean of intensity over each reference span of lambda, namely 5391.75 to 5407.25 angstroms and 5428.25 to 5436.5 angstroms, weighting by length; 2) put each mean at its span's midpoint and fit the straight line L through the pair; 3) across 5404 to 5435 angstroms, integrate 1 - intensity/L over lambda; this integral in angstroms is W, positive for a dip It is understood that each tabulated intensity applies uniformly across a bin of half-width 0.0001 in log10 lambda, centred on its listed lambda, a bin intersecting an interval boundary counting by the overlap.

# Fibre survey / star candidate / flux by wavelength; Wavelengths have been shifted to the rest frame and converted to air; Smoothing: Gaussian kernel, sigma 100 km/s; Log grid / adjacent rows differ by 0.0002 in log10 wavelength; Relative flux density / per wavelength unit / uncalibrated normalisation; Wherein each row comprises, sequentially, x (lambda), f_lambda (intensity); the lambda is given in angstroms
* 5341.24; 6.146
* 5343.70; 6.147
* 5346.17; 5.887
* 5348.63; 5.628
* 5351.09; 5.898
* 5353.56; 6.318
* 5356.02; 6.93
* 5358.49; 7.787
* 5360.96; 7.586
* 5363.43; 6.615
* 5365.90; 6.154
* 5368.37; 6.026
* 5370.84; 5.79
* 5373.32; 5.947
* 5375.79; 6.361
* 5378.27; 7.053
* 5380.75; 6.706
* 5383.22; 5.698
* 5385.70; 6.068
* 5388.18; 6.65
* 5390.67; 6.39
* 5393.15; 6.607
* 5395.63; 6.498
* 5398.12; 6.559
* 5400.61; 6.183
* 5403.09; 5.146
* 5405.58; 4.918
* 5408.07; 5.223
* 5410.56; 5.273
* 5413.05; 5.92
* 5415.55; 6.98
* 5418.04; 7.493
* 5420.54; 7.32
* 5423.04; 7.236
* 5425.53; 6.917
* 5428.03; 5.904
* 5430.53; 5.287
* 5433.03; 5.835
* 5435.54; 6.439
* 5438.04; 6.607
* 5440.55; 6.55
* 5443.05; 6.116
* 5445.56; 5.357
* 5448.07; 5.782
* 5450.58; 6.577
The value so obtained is -1.58 angstroms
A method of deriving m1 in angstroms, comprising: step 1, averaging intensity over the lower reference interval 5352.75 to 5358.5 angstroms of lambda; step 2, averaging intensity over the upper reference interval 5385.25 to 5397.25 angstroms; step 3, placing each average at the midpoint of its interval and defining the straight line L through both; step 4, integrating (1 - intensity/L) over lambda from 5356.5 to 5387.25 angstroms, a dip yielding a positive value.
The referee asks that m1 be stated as 0.98 angstroms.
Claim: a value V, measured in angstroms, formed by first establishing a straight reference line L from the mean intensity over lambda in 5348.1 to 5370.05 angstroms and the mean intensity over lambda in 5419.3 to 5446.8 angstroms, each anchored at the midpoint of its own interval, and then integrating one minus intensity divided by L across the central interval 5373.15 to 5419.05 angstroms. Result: 1.8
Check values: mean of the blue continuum 6.56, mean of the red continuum 6.32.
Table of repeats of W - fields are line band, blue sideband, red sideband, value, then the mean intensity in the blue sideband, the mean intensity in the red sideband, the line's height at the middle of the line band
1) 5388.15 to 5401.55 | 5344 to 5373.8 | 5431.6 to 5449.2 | -0.47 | 6.38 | 6.09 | 6.25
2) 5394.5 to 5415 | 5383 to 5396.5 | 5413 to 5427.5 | 2.82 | 6.36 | 7.01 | 6.68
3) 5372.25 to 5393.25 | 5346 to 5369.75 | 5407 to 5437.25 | 0.20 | 6.51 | 6.33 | 6.44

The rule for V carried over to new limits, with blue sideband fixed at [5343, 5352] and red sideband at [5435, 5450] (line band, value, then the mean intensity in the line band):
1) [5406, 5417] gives 0.45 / 5.81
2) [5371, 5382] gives -0.90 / 6.44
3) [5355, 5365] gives -2.18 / 7.2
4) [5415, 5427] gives -2.16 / 7.18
